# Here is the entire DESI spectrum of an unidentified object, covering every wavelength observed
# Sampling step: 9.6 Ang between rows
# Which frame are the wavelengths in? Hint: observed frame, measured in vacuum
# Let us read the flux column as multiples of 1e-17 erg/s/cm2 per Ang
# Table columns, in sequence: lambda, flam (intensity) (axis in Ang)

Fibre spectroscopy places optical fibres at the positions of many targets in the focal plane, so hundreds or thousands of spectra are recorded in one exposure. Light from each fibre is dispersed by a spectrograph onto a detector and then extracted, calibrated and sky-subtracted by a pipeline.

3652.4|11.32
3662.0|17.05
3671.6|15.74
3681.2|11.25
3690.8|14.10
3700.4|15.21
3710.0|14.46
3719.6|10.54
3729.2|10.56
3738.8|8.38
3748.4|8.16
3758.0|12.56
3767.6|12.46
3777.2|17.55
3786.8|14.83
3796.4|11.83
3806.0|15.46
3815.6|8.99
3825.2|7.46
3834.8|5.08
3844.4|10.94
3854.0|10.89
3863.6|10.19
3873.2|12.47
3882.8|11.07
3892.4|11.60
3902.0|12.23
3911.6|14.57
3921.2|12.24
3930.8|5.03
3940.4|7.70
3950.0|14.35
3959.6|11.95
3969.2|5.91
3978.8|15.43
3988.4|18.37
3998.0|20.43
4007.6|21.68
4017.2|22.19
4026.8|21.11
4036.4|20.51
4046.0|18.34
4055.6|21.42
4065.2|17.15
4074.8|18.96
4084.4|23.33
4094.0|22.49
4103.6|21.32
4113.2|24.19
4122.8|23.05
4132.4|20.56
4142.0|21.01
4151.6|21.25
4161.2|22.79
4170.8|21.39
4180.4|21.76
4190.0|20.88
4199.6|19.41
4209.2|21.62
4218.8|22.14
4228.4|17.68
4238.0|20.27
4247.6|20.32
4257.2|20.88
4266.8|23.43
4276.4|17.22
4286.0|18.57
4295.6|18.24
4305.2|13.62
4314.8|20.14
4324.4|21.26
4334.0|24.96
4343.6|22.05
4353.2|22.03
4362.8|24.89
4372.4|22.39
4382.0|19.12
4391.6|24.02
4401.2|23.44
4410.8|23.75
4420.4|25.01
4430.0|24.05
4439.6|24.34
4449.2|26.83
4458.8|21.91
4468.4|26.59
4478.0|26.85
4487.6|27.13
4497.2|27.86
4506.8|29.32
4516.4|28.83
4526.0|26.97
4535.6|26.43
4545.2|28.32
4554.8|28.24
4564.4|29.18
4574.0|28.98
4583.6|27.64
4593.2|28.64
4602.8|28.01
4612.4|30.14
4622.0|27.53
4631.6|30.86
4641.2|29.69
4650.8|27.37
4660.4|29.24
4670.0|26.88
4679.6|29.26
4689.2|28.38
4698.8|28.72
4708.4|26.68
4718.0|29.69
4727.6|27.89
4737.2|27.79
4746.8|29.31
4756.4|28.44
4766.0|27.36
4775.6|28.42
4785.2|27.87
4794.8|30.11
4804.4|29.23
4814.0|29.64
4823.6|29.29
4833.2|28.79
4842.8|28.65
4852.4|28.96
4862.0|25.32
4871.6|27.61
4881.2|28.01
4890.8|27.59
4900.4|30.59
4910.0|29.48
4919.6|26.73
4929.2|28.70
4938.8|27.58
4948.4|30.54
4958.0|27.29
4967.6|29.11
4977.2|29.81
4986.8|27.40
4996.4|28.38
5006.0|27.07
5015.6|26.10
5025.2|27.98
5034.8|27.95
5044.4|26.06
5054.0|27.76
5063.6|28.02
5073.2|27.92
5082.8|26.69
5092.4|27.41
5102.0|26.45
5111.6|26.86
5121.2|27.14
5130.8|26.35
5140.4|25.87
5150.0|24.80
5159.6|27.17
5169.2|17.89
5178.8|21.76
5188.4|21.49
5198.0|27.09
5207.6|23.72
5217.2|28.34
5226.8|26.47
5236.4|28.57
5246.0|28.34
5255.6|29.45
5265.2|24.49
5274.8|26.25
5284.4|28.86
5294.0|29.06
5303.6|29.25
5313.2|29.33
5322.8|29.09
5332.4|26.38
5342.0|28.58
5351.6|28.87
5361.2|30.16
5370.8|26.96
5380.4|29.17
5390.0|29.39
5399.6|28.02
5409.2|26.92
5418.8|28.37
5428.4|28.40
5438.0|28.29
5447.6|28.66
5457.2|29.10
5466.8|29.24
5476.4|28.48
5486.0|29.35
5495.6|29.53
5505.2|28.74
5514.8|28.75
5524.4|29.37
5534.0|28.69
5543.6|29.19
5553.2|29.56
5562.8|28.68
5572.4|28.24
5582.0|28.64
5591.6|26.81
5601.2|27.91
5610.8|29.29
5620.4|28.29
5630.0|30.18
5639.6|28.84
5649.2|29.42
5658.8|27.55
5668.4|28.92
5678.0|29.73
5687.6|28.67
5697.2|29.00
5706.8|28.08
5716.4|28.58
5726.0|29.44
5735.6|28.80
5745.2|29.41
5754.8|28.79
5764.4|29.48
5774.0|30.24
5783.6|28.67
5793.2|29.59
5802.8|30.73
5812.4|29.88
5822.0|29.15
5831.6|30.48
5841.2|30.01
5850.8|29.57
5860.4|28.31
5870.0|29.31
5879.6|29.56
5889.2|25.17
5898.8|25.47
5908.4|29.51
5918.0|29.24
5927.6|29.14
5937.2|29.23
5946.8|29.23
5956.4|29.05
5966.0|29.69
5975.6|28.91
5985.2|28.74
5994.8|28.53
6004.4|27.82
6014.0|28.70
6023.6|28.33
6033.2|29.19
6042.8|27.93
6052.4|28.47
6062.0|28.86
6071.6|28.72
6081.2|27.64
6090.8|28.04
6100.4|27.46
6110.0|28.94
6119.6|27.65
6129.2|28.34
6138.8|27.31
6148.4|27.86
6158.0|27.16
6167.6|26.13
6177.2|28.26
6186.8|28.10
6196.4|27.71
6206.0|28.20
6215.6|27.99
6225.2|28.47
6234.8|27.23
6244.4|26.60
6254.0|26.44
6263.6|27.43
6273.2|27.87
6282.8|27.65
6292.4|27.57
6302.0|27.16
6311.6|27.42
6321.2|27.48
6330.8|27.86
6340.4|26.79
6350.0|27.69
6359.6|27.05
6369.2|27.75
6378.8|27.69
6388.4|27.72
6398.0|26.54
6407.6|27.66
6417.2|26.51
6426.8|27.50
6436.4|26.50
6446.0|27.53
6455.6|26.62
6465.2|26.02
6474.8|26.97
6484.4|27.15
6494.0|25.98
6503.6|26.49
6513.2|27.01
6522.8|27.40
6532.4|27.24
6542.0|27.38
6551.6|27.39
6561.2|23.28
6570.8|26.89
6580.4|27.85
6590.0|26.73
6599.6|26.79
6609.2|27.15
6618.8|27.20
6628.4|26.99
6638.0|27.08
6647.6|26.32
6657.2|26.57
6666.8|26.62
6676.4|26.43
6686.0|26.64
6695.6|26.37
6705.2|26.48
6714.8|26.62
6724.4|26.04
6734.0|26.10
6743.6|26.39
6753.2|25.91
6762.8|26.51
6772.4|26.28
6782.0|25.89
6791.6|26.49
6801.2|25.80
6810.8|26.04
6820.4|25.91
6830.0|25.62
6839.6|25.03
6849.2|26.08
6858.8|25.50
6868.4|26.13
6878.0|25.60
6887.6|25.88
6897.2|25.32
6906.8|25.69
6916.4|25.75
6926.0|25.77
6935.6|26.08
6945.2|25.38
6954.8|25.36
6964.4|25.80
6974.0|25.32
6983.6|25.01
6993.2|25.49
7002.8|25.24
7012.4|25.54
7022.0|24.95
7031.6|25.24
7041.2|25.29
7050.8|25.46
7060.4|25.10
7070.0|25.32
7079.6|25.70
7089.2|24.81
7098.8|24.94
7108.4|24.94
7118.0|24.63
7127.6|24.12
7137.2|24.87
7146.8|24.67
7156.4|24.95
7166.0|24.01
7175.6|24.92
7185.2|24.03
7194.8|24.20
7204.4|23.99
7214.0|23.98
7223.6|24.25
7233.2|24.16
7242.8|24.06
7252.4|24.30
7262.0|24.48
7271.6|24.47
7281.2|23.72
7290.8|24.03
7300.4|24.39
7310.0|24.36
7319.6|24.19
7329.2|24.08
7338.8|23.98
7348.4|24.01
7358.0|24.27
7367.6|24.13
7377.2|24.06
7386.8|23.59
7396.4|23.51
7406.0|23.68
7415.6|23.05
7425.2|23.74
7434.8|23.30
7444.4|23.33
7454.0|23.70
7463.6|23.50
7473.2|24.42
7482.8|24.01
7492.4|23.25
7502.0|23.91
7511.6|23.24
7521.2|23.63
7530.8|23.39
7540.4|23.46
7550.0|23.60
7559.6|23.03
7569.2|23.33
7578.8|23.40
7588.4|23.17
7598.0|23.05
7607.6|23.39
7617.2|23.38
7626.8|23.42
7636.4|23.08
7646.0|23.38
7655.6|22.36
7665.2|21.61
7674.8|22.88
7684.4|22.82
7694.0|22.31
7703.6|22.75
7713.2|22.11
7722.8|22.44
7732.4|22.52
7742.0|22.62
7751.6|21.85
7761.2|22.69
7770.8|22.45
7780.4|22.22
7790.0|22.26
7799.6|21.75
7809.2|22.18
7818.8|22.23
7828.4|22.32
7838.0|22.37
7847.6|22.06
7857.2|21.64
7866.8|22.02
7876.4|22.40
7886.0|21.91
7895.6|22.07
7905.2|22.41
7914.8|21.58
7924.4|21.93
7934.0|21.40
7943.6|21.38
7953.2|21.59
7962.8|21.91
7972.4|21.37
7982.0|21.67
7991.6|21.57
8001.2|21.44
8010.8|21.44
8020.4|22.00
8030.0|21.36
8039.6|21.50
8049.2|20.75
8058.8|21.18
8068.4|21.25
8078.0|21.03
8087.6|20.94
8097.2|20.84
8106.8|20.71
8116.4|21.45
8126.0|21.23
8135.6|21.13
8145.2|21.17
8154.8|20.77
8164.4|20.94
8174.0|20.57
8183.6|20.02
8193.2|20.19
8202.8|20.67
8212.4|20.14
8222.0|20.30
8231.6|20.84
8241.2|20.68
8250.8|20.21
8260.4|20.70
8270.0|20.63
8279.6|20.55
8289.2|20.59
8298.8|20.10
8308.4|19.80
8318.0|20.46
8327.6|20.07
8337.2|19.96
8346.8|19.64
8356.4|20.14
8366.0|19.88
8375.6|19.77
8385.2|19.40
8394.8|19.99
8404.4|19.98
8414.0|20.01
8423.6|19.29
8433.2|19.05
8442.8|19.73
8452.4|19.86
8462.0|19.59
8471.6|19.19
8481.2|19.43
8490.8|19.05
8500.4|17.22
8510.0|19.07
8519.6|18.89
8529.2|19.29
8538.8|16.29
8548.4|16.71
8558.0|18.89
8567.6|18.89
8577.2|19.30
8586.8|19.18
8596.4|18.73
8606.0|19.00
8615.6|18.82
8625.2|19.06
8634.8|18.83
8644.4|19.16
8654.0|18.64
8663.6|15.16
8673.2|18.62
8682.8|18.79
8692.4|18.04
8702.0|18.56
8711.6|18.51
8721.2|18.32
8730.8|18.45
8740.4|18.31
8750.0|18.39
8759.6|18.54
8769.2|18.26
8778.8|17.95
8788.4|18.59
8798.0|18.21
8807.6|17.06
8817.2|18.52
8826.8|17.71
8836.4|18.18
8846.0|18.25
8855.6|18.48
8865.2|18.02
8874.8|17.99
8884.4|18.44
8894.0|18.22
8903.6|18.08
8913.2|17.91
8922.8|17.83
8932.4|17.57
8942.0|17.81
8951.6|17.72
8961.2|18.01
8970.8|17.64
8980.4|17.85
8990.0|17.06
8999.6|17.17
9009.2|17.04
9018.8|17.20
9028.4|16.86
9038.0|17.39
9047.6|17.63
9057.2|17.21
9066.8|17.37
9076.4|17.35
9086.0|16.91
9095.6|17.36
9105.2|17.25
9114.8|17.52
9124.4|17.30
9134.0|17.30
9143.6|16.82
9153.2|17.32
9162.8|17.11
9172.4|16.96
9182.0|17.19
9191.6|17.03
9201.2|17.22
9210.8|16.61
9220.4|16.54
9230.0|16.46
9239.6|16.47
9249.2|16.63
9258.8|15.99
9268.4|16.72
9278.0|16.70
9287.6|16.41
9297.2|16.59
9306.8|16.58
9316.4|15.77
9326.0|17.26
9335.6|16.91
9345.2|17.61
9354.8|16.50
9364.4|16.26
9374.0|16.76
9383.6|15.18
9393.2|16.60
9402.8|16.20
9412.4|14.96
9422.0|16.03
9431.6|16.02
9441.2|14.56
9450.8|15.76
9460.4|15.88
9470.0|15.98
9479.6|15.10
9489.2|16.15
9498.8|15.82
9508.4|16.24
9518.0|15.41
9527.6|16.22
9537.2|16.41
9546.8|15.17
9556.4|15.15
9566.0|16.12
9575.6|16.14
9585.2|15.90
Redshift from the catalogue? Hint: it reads 0.000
